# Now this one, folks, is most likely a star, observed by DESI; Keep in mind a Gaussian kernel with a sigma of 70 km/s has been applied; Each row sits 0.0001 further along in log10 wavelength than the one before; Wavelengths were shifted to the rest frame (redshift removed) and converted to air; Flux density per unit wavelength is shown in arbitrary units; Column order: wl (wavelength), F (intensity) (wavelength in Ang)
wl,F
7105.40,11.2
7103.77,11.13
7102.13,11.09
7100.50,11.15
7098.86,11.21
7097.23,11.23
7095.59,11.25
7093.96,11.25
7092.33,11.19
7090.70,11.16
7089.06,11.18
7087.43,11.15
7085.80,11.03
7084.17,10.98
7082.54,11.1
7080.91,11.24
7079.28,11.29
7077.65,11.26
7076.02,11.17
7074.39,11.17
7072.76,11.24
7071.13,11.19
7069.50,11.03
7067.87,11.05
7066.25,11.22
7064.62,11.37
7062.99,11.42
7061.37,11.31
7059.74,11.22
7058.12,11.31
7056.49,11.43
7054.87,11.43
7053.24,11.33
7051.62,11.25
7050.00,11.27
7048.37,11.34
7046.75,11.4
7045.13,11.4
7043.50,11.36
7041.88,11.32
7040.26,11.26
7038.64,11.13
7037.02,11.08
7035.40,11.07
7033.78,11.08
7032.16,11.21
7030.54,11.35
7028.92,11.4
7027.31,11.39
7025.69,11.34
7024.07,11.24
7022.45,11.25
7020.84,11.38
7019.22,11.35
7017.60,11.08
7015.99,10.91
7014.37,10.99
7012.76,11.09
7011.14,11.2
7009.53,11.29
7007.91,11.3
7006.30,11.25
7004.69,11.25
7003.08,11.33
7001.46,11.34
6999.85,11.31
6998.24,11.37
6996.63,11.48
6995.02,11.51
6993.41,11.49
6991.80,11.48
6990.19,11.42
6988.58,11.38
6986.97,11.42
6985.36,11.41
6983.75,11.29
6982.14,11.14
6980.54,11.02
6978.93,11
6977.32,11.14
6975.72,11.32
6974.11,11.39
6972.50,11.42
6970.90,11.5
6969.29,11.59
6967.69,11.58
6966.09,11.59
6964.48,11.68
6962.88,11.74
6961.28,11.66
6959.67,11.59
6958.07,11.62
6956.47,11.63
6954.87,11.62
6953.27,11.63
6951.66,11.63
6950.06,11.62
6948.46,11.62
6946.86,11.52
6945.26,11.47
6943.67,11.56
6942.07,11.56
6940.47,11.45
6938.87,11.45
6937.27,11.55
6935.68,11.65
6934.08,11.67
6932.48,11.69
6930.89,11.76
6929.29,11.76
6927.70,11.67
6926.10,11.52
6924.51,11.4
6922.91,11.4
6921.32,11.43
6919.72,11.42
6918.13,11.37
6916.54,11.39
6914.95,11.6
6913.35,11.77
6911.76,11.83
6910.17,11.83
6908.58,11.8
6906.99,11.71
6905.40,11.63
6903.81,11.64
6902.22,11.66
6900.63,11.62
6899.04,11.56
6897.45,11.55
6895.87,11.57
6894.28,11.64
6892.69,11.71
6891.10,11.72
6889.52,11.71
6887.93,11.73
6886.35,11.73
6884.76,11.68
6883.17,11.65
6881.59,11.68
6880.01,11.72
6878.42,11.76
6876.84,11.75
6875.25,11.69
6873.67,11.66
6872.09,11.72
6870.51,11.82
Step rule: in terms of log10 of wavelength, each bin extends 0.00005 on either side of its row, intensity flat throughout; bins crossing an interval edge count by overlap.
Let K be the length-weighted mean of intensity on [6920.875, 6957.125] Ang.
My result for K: 11.6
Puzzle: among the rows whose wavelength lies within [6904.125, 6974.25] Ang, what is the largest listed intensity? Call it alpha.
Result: 11.83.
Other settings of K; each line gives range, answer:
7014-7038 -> 11.2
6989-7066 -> 11.3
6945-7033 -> 11.4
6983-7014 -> 11.3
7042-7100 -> 11.2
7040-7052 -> 11.3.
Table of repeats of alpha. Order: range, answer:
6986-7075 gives 11.51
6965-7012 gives 11.59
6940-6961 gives 11.63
